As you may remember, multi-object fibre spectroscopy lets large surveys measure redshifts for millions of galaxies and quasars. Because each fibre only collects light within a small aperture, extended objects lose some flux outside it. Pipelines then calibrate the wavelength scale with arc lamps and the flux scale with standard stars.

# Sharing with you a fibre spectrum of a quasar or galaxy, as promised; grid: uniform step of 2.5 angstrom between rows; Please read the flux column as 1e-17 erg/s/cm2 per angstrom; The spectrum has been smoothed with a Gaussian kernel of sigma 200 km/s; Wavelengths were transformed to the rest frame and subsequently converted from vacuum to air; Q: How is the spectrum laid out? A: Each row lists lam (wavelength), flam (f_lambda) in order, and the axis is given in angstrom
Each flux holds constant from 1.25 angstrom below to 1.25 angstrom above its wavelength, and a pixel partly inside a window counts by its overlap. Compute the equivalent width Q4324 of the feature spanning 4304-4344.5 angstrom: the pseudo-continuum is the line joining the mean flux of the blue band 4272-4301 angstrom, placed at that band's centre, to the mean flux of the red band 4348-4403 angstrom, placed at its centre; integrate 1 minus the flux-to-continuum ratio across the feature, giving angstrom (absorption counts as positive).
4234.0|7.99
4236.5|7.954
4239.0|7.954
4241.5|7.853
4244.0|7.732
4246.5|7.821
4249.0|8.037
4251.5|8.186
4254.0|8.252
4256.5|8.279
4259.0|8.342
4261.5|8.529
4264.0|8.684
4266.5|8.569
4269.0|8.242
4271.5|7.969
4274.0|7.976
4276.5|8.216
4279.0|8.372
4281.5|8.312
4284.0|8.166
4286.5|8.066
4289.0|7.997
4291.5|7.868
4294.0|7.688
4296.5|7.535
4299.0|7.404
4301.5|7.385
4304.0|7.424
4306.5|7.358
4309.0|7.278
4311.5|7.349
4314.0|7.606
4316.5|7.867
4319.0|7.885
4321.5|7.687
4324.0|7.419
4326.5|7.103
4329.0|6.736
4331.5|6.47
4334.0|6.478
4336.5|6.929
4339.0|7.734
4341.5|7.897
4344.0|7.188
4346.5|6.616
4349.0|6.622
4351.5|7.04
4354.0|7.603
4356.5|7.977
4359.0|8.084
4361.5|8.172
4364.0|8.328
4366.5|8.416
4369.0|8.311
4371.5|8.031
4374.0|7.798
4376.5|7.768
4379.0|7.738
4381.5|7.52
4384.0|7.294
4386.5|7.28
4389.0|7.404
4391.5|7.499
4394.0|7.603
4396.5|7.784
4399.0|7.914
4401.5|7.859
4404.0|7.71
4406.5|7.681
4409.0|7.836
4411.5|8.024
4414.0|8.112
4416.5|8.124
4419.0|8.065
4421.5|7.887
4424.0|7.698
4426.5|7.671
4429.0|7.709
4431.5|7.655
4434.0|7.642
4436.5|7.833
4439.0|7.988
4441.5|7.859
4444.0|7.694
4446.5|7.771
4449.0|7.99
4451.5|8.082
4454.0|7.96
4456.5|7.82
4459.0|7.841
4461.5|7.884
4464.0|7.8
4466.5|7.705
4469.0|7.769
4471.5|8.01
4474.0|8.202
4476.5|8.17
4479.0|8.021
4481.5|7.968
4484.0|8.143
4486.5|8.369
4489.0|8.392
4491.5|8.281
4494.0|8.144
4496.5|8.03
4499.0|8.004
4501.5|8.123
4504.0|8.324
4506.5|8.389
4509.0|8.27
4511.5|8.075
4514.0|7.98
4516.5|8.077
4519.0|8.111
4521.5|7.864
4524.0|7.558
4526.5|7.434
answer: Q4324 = 2.8 angstrom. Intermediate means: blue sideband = 7.95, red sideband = 7.73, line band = 7.32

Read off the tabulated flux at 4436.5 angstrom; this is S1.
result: 7.833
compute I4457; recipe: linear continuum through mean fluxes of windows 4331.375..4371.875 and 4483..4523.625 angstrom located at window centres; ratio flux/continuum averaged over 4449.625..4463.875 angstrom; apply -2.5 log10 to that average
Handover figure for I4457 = 0.01 mag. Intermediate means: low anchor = 7.54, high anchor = 8.15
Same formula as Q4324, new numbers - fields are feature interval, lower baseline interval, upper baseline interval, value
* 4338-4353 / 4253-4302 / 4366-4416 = 1.38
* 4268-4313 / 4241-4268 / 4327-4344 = -0.61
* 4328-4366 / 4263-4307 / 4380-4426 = 2.39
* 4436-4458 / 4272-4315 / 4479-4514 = 0.52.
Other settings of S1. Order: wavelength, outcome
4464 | 7.8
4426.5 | 7.671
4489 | 8.392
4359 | 8.084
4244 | 7.732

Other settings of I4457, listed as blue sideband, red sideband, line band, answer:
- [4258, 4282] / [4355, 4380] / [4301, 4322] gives 0.093 mag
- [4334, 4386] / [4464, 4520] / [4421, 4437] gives 0.022 mag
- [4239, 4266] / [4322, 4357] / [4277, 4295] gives -0.042 mag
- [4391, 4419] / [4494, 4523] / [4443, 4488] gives 0.006 mag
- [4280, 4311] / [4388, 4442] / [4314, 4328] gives 0.021 mag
